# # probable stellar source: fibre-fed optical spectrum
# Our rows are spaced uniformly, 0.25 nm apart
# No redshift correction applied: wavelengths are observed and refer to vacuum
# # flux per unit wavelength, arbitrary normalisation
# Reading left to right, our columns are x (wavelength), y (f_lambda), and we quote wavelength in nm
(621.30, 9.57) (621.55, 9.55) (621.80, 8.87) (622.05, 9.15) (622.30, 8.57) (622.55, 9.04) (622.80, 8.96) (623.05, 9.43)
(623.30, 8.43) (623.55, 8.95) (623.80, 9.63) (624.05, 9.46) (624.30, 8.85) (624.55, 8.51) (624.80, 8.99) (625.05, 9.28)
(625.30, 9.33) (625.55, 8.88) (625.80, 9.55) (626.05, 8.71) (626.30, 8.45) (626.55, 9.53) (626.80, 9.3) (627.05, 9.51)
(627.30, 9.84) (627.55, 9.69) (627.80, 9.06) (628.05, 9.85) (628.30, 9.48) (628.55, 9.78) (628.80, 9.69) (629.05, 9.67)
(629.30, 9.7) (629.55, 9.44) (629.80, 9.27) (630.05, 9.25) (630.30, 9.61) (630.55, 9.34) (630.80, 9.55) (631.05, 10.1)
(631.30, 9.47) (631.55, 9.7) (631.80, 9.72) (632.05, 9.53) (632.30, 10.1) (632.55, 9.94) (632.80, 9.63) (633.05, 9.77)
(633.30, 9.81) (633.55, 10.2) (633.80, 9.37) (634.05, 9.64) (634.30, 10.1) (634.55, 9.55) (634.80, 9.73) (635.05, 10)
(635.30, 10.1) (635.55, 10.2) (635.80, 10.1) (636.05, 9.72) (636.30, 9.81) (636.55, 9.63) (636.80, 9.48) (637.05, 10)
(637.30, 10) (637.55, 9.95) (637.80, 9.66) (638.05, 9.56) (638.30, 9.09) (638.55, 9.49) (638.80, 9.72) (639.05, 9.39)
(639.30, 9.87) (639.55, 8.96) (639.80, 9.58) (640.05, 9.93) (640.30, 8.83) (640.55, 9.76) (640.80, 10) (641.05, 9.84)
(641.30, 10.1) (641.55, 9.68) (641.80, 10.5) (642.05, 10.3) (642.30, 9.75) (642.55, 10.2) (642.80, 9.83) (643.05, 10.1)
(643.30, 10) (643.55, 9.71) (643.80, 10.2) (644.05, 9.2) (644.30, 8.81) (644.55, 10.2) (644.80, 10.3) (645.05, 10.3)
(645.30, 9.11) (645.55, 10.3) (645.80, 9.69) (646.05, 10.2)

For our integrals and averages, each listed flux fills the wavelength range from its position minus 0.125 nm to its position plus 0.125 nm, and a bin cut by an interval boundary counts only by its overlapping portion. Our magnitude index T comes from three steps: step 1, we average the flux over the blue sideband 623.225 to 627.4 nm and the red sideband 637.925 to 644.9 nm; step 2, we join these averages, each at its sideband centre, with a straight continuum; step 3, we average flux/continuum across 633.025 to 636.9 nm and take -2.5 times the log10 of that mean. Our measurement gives -0.04 mag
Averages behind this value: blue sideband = 9.13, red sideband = 9.74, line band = 9.83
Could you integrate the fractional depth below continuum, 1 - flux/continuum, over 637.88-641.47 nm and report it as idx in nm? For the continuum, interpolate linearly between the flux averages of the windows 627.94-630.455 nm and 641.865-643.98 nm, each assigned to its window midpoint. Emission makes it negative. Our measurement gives 0.116 nm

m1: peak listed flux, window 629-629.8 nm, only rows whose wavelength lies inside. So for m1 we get 9.7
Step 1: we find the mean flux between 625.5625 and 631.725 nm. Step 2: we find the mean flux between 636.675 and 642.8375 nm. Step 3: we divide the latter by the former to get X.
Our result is 1.0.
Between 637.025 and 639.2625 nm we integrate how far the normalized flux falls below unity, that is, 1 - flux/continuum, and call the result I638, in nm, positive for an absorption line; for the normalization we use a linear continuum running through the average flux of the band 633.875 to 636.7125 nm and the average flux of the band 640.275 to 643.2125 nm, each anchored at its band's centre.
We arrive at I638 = 0.057 nm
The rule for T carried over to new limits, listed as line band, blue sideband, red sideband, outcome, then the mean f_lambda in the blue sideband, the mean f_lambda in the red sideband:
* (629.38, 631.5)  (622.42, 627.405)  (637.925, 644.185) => -0.020 mag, 9.13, 9.74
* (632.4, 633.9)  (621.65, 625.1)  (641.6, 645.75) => -0.040 mag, 9.01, 9.92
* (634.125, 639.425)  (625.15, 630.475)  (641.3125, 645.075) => -0.006 mag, 9.41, 9.93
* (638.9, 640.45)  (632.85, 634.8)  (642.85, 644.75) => 0.038 mag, 9.77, 9.77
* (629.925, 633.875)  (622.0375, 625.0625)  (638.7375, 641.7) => -0.042 mag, 9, 9.64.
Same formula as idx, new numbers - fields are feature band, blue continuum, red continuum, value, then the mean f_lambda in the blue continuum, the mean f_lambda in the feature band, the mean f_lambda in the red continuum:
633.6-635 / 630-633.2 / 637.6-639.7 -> -0.02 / 9.68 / 9.72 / 9.49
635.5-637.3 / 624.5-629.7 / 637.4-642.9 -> -0.04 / 9.36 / 9.84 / 9.73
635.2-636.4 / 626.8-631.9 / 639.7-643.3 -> -0.03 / 9.58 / 9.99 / 9.89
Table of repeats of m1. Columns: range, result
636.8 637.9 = 10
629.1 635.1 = 10.2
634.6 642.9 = 10.5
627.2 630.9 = 9.85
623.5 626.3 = 9.63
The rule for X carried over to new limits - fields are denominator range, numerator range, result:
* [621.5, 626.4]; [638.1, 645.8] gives 1.08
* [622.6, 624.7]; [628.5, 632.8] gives 1.07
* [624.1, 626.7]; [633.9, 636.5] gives 1.10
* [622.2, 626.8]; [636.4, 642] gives 1.07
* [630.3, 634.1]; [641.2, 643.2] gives 1.03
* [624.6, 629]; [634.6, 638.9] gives 1.05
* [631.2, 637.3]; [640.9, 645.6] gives 1.01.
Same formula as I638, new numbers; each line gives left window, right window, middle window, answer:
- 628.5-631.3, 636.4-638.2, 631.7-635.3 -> -0.055 nm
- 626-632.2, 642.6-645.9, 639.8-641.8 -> -0.002 nm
